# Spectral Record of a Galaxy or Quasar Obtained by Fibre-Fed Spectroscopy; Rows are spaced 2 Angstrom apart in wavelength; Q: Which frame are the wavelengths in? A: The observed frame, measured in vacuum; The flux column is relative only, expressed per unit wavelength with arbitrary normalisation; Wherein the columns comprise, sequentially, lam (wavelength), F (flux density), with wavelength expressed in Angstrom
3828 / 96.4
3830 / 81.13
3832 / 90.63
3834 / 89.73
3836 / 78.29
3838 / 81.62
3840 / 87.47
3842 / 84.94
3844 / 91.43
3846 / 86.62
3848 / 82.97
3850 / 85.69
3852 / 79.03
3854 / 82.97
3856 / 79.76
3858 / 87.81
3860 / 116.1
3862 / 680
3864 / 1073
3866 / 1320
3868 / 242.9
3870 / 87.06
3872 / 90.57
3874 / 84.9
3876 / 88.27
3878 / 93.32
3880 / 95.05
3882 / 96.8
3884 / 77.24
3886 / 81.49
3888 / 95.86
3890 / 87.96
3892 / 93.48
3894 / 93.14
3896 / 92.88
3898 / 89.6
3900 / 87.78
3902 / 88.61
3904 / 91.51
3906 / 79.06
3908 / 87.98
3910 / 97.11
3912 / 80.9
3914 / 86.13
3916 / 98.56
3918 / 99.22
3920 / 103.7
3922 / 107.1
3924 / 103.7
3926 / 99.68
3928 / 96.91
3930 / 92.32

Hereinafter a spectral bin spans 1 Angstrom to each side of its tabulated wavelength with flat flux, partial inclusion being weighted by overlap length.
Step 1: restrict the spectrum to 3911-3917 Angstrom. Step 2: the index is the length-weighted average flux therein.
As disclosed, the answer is 88.5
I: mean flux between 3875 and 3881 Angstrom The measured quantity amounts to 92.2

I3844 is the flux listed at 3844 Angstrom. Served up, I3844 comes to 91.43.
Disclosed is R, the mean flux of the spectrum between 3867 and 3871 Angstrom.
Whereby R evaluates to 165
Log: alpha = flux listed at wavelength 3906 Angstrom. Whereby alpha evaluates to 79.06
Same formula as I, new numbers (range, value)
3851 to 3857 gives 80.6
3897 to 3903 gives 88.7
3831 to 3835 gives 90.2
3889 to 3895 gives 91.5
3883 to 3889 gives 84.9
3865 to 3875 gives 365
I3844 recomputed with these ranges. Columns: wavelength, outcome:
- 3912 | 80.9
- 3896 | 92.88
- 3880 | 95.05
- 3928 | 96.91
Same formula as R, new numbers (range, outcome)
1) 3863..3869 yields 879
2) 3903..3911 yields 88.9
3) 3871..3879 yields 89.3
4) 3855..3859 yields 83.8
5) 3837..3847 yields 86.4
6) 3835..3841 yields 82.5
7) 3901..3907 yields 86.4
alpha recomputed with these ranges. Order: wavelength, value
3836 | 78.29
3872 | 90.57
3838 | 81.62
